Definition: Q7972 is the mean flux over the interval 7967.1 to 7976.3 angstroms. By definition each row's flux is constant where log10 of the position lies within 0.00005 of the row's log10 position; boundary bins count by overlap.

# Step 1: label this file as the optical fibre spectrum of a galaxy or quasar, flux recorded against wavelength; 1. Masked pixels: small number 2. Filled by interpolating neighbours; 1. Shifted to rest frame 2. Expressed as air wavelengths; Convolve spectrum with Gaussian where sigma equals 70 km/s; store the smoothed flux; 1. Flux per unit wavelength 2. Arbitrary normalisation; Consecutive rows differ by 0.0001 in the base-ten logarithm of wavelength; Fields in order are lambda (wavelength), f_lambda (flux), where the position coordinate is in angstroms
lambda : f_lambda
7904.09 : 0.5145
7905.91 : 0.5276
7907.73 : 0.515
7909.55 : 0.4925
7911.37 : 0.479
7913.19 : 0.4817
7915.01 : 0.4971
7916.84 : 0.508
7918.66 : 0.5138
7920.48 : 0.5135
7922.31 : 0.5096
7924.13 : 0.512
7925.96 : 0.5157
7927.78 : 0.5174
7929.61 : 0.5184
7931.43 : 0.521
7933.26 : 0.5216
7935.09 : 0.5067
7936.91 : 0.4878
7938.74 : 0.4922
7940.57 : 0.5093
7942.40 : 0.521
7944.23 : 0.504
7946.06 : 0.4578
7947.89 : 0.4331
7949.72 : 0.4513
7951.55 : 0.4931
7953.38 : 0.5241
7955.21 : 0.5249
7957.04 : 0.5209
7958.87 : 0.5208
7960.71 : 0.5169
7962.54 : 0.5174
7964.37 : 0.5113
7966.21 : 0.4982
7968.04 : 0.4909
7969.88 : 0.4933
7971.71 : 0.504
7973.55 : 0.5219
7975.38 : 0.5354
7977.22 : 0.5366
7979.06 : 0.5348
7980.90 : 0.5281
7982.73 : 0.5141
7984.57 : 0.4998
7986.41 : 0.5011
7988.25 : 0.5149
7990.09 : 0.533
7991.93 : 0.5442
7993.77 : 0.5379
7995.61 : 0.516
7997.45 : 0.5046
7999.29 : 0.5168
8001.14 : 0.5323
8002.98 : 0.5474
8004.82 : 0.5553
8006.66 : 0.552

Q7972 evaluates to 0.509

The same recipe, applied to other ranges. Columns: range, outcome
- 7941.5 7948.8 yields 0.479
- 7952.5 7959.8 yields 0.523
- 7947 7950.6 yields 0.442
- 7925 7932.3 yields 0.518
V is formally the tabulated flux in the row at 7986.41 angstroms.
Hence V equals 0.5011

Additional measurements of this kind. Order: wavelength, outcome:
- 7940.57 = 0.5093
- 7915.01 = 0.4971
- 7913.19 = 0.4817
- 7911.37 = 0.479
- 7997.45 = 0.5046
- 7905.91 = 0.5276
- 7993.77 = 0.5379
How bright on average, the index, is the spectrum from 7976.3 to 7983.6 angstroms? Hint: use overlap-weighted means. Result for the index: 0.529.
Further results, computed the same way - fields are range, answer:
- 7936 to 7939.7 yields 0.49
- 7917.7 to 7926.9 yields 0.513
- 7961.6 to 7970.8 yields 0.503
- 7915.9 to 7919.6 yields 0.511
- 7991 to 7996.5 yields 0.533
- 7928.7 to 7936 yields 0.517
